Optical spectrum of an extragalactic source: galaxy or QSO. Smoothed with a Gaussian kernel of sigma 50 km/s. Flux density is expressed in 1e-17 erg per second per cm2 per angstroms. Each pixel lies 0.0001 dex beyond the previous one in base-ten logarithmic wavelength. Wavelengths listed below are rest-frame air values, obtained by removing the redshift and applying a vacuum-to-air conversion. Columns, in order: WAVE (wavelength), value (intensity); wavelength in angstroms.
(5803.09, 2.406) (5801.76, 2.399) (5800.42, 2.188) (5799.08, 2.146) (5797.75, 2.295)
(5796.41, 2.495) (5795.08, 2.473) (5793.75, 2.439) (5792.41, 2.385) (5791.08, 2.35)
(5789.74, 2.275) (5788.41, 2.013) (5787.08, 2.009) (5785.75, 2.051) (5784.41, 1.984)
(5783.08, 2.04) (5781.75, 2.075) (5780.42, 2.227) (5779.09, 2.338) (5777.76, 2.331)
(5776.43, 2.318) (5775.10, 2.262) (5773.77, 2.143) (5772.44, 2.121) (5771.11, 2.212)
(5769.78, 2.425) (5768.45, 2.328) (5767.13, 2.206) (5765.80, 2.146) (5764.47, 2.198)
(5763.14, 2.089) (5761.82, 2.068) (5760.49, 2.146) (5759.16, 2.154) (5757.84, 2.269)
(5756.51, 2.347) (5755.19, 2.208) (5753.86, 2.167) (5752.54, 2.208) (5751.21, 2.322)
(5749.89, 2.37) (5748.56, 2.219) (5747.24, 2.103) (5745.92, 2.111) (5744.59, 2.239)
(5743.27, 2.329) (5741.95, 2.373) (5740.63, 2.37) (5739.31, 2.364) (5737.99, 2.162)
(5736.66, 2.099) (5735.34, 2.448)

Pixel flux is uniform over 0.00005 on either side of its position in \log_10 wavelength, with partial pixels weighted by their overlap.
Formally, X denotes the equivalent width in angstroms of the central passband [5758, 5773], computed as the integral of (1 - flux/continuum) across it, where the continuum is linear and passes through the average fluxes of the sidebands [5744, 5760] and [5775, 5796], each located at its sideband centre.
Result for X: 0.21 angstroms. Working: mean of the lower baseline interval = 2.22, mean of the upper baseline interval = 2.23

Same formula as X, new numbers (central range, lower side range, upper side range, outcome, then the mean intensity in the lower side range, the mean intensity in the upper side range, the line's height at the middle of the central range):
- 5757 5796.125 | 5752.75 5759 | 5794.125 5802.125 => 1.3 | 2.24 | 2.33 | 2.29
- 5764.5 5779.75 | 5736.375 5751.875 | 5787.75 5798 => 0.3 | 2.26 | 2.34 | 2.31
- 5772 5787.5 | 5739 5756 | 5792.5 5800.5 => 1.1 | 2.26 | 2.35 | 2.32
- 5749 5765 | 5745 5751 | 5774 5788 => -0.1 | 2.21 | 2.16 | 2.2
